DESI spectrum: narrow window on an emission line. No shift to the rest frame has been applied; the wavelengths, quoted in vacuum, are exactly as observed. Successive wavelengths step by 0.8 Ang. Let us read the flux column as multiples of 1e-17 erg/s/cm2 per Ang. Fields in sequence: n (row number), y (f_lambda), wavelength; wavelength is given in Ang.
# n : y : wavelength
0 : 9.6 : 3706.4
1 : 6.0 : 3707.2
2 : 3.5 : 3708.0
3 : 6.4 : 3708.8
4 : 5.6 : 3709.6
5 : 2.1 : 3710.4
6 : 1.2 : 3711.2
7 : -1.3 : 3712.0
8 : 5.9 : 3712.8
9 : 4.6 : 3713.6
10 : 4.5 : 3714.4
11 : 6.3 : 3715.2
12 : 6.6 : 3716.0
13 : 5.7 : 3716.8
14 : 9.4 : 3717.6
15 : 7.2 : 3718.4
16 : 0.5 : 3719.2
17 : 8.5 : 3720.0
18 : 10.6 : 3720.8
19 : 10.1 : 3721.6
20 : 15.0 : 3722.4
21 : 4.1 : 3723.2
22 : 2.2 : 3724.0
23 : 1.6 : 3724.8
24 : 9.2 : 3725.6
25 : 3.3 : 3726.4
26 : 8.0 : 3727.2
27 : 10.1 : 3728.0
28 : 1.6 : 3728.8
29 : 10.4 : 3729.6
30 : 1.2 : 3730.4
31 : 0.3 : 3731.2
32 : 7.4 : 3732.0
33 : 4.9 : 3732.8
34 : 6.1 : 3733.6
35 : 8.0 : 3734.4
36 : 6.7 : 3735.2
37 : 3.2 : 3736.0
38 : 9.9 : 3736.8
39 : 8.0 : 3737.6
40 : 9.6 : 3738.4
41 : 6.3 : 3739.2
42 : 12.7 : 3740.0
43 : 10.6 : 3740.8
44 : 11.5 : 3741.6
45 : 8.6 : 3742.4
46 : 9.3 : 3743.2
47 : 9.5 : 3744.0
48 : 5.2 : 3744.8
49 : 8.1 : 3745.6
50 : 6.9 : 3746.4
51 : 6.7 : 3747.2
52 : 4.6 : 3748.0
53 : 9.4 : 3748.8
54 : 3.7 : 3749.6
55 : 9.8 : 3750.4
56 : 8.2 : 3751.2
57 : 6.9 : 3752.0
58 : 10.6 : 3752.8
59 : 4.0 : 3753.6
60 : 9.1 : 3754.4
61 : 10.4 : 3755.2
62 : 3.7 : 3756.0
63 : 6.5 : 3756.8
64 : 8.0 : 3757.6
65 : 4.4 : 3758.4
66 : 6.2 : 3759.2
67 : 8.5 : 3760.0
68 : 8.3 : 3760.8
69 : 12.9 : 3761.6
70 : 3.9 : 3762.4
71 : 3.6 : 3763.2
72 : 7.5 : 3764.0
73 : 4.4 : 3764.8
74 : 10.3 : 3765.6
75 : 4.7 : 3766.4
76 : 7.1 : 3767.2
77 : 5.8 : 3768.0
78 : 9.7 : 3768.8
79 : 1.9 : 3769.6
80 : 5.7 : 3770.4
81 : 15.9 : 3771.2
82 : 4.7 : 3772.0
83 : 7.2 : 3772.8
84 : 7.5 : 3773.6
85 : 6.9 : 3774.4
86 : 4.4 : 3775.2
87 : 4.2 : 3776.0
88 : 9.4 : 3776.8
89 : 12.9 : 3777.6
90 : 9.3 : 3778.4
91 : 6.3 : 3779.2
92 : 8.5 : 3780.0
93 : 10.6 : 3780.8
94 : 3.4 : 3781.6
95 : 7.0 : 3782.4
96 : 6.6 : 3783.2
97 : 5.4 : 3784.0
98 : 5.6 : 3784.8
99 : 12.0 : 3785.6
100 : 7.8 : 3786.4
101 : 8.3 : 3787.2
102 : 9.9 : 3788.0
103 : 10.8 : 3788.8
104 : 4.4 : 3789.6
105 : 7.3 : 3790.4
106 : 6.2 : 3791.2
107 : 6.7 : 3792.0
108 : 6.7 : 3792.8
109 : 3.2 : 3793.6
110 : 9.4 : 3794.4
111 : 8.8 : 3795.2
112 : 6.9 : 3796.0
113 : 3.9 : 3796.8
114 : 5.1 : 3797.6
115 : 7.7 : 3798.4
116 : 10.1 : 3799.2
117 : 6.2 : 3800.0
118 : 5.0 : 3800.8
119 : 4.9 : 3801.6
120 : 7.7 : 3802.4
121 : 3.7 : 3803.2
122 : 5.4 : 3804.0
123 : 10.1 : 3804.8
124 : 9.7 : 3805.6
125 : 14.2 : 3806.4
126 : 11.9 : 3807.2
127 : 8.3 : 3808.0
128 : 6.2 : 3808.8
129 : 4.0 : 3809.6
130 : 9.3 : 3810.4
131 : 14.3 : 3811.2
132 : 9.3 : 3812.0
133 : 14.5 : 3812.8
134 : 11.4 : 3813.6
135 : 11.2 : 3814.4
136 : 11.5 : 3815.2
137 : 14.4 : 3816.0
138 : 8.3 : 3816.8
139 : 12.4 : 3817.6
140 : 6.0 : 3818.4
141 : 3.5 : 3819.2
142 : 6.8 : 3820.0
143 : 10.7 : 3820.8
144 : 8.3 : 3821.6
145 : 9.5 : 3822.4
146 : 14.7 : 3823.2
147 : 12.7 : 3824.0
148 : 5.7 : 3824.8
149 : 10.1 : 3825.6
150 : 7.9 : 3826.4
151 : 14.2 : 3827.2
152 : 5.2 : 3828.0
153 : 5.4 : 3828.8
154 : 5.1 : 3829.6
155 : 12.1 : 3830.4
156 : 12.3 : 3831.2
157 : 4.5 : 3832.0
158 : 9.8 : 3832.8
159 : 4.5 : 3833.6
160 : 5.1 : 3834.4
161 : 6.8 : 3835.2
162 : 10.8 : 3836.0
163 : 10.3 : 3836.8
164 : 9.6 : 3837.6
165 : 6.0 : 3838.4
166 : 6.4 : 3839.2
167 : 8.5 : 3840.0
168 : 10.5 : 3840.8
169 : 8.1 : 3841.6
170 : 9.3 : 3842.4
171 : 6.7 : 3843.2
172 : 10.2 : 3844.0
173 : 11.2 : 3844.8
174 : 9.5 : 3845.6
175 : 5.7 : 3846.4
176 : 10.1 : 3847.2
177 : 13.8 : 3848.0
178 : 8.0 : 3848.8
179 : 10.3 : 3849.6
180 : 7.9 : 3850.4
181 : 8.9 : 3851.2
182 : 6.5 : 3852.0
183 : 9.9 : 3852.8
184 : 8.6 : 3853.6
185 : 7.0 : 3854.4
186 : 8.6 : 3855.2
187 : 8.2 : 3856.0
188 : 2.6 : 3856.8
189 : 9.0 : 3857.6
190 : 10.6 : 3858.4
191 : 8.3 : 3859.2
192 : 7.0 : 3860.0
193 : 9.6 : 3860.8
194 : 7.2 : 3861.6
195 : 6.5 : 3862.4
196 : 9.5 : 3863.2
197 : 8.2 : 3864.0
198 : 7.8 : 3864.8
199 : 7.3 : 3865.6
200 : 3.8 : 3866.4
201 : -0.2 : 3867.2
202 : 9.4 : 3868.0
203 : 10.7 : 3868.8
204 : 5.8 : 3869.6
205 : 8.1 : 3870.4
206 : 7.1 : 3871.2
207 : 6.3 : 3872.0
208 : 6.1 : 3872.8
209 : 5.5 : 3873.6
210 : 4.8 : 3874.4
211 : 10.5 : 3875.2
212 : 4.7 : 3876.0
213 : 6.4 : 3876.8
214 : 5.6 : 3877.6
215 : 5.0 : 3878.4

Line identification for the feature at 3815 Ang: C IV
